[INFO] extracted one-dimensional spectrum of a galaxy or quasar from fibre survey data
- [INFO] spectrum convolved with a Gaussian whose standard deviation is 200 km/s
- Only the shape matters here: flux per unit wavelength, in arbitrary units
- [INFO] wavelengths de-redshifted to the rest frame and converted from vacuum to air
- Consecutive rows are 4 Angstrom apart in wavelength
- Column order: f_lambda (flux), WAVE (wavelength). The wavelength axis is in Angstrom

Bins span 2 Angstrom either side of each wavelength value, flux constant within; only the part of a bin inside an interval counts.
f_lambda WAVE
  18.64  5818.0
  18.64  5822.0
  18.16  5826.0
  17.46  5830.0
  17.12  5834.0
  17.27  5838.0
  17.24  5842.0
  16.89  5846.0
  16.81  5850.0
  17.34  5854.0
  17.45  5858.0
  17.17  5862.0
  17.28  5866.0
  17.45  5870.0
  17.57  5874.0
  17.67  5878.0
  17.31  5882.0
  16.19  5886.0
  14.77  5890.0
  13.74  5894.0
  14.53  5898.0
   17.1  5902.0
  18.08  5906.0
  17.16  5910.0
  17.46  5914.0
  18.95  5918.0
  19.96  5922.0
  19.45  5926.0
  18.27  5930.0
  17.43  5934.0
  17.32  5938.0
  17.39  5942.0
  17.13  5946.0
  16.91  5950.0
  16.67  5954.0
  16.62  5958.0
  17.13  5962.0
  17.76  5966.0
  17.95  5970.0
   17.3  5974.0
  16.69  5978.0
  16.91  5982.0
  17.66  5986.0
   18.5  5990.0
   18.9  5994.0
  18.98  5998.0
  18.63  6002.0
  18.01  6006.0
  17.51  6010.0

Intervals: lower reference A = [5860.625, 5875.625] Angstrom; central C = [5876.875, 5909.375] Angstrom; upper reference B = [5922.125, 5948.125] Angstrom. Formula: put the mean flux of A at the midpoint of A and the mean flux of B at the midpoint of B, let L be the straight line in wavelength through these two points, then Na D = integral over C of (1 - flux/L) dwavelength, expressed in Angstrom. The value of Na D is 2.6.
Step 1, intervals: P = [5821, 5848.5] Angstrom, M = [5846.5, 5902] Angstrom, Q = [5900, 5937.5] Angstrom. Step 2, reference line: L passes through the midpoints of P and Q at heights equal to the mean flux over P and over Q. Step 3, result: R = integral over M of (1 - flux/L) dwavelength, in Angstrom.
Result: 3.8 Angstrom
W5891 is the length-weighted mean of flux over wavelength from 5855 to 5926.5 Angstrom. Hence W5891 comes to 17.1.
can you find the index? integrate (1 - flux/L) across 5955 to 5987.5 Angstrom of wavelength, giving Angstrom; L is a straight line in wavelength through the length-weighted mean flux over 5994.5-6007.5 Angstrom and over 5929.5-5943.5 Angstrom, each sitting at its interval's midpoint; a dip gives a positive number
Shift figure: 1.6 Angstrom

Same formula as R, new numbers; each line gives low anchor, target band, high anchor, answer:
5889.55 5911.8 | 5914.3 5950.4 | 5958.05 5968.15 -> -3.2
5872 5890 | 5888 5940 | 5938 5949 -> -0.5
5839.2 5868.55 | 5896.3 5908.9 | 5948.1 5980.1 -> 0.4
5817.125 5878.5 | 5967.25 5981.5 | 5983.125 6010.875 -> 0.7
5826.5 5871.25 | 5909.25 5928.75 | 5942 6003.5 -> -1.4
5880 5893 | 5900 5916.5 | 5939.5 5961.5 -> -1.2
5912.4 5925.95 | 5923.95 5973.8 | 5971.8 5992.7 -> 2.0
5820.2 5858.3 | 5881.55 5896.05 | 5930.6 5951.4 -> 1.7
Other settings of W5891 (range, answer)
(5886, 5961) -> 17.1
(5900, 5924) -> 18.1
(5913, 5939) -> 18.5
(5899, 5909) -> 17.2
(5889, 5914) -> 16.1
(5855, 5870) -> 17.3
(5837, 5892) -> 17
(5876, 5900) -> 15.7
